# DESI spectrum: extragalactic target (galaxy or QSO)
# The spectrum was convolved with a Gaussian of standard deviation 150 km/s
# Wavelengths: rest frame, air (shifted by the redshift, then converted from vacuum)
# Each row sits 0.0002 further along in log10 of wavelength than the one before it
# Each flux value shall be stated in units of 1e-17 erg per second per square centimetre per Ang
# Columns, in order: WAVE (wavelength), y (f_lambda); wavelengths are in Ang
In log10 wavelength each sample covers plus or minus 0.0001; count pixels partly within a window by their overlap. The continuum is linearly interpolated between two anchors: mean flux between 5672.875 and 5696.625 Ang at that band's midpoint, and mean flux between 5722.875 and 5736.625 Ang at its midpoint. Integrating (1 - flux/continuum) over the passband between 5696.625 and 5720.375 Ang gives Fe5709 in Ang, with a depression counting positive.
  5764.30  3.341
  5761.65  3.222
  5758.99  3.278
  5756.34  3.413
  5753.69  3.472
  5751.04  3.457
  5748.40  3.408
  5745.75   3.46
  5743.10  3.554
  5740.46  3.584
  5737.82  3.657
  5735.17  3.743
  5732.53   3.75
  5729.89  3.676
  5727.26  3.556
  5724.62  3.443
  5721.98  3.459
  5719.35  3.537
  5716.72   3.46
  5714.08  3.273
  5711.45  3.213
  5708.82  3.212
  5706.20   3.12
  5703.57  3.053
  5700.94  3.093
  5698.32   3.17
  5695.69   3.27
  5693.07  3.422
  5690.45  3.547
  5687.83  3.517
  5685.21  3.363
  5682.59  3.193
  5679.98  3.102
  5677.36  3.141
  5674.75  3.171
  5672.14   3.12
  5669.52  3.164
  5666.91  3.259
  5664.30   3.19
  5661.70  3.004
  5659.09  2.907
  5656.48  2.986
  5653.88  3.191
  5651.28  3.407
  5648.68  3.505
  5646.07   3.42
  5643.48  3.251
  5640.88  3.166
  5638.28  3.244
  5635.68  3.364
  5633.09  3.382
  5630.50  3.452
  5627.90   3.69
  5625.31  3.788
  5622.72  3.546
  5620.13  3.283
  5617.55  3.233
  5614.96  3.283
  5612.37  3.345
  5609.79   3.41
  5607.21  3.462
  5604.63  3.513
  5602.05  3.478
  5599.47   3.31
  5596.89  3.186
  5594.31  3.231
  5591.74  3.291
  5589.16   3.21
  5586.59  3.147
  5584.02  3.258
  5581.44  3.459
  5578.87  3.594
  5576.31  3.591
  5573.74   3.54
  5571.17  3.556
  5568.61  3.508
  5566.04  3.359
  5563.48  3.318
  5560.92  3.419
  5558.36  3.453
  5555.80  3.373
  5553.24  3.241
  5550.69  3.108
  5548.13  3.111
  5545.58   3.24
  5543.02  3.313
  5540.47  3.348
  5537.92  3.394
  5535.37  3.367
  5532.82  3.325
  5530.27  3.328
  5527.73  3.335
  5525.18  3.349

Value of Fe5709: 1.6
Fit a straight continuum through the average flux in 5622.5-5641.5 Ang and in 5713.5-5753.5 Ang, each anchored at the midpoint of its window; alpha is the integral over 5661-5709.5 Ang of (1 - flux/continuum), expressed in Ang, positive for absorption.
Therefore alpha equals 3.9 Ang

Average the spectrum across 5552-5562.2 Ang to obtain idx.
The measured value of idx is 3.37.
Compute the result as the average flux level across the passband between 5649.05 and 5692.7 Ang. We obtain 3.22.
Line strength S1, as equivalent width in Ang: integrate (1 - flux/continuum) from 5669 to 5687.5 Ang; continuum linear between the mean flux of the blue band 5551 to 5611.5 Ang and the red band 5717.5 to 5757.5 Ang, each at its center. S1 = 1.52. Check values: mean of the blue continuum 3.38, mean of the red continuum 3.54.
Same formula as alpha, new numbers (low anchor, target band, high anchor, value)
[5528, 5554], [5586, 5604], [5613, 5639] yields 0.5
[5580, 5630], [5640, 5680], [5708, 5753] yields 2.8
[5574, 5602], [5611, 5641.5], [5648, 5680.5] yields -1.4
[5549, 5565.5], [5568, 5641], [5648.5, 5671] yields -3.5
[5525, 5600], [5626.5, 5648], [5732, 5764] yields 0.2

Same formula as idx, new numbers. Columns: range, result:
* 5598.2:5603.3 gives 3.39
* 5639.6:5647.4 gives 3.28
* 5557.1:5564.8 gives 3.4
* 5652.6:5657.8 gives 3.09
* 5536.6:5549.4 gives 3.28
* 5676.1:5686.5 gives 3.2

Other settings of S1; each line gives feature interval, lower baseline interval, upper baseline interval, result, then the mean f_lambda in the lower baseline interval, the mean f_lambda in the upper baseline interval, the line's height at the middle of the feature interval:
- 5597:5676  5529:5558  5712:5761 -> 1.8 Ang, 3.29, 3.5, 3.39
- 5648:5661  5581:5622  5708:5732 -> 0.8 Ang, 3.32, 3.44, 3.37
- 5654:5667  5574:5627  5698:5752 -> 1.3 Ang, 3.39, 3.43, 3.41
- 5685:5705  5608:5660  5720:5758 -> 0.9 Ang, 3.35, 3.54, 3.46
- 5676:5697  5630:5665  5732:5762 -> 0.2 Ang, 3.24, 3.5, 3.35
